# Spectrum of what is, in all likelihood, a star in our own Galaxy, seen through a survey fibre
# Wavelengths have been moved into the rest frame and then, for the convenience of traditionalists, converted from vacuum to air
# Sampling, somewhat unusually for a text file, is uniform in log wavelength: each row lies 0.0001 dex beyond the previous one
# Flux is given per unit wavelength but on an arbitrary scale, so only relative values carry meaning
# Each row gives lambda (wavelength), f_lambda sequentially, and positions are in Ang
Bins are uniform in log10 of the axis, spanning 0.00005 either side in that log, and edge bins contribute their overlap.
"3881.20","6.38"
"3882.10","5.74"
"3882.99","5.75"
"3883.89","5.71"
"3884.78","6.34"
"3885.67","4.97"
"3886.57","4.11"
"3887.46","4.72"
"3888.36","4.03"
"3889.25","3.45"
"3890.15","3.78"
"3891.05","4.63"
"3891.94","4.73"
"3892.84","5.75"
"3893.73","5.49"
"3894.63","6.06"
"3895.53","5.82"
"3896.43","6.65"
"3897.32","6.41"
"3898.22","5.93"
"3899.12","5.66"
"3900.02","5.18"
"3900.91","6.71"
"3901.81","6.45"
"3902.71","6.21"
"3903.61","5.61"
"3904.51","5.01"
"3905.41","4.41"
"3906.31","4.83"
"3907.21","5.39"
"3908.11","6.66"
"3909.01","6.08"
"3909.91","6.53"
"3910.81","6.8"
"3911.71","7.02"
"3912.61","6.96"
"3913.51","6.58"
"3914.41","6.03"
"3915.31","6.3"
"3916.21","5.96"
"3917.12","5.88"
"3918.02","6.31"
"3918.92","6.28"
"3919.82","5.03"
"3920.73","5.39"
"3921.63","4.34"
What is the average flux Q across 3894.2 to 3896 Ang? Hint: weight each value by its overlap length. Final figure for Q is 5.93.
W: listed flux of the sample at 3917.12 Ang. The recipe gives 5.88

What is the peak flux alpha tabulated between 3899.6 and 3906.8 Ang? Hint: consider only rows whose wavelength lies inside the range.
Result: 6.71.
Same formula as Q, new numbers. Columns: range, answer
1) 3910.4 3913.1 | 6.93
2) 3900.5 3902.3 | 6.56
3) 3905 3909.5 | 5.49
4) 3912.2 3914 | 6.76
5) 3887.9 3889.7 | 3.74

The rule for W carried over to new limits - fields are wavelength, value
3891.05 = 4.63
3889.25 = 3.45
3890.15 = 3.78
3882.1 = 5.74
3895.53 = 5.82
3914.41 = 6.03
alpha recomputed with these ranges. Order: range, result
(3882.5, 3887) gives 6.34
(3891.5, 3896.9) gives 6.65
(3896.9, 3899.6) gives 6.41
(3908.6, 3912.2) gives 7.02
